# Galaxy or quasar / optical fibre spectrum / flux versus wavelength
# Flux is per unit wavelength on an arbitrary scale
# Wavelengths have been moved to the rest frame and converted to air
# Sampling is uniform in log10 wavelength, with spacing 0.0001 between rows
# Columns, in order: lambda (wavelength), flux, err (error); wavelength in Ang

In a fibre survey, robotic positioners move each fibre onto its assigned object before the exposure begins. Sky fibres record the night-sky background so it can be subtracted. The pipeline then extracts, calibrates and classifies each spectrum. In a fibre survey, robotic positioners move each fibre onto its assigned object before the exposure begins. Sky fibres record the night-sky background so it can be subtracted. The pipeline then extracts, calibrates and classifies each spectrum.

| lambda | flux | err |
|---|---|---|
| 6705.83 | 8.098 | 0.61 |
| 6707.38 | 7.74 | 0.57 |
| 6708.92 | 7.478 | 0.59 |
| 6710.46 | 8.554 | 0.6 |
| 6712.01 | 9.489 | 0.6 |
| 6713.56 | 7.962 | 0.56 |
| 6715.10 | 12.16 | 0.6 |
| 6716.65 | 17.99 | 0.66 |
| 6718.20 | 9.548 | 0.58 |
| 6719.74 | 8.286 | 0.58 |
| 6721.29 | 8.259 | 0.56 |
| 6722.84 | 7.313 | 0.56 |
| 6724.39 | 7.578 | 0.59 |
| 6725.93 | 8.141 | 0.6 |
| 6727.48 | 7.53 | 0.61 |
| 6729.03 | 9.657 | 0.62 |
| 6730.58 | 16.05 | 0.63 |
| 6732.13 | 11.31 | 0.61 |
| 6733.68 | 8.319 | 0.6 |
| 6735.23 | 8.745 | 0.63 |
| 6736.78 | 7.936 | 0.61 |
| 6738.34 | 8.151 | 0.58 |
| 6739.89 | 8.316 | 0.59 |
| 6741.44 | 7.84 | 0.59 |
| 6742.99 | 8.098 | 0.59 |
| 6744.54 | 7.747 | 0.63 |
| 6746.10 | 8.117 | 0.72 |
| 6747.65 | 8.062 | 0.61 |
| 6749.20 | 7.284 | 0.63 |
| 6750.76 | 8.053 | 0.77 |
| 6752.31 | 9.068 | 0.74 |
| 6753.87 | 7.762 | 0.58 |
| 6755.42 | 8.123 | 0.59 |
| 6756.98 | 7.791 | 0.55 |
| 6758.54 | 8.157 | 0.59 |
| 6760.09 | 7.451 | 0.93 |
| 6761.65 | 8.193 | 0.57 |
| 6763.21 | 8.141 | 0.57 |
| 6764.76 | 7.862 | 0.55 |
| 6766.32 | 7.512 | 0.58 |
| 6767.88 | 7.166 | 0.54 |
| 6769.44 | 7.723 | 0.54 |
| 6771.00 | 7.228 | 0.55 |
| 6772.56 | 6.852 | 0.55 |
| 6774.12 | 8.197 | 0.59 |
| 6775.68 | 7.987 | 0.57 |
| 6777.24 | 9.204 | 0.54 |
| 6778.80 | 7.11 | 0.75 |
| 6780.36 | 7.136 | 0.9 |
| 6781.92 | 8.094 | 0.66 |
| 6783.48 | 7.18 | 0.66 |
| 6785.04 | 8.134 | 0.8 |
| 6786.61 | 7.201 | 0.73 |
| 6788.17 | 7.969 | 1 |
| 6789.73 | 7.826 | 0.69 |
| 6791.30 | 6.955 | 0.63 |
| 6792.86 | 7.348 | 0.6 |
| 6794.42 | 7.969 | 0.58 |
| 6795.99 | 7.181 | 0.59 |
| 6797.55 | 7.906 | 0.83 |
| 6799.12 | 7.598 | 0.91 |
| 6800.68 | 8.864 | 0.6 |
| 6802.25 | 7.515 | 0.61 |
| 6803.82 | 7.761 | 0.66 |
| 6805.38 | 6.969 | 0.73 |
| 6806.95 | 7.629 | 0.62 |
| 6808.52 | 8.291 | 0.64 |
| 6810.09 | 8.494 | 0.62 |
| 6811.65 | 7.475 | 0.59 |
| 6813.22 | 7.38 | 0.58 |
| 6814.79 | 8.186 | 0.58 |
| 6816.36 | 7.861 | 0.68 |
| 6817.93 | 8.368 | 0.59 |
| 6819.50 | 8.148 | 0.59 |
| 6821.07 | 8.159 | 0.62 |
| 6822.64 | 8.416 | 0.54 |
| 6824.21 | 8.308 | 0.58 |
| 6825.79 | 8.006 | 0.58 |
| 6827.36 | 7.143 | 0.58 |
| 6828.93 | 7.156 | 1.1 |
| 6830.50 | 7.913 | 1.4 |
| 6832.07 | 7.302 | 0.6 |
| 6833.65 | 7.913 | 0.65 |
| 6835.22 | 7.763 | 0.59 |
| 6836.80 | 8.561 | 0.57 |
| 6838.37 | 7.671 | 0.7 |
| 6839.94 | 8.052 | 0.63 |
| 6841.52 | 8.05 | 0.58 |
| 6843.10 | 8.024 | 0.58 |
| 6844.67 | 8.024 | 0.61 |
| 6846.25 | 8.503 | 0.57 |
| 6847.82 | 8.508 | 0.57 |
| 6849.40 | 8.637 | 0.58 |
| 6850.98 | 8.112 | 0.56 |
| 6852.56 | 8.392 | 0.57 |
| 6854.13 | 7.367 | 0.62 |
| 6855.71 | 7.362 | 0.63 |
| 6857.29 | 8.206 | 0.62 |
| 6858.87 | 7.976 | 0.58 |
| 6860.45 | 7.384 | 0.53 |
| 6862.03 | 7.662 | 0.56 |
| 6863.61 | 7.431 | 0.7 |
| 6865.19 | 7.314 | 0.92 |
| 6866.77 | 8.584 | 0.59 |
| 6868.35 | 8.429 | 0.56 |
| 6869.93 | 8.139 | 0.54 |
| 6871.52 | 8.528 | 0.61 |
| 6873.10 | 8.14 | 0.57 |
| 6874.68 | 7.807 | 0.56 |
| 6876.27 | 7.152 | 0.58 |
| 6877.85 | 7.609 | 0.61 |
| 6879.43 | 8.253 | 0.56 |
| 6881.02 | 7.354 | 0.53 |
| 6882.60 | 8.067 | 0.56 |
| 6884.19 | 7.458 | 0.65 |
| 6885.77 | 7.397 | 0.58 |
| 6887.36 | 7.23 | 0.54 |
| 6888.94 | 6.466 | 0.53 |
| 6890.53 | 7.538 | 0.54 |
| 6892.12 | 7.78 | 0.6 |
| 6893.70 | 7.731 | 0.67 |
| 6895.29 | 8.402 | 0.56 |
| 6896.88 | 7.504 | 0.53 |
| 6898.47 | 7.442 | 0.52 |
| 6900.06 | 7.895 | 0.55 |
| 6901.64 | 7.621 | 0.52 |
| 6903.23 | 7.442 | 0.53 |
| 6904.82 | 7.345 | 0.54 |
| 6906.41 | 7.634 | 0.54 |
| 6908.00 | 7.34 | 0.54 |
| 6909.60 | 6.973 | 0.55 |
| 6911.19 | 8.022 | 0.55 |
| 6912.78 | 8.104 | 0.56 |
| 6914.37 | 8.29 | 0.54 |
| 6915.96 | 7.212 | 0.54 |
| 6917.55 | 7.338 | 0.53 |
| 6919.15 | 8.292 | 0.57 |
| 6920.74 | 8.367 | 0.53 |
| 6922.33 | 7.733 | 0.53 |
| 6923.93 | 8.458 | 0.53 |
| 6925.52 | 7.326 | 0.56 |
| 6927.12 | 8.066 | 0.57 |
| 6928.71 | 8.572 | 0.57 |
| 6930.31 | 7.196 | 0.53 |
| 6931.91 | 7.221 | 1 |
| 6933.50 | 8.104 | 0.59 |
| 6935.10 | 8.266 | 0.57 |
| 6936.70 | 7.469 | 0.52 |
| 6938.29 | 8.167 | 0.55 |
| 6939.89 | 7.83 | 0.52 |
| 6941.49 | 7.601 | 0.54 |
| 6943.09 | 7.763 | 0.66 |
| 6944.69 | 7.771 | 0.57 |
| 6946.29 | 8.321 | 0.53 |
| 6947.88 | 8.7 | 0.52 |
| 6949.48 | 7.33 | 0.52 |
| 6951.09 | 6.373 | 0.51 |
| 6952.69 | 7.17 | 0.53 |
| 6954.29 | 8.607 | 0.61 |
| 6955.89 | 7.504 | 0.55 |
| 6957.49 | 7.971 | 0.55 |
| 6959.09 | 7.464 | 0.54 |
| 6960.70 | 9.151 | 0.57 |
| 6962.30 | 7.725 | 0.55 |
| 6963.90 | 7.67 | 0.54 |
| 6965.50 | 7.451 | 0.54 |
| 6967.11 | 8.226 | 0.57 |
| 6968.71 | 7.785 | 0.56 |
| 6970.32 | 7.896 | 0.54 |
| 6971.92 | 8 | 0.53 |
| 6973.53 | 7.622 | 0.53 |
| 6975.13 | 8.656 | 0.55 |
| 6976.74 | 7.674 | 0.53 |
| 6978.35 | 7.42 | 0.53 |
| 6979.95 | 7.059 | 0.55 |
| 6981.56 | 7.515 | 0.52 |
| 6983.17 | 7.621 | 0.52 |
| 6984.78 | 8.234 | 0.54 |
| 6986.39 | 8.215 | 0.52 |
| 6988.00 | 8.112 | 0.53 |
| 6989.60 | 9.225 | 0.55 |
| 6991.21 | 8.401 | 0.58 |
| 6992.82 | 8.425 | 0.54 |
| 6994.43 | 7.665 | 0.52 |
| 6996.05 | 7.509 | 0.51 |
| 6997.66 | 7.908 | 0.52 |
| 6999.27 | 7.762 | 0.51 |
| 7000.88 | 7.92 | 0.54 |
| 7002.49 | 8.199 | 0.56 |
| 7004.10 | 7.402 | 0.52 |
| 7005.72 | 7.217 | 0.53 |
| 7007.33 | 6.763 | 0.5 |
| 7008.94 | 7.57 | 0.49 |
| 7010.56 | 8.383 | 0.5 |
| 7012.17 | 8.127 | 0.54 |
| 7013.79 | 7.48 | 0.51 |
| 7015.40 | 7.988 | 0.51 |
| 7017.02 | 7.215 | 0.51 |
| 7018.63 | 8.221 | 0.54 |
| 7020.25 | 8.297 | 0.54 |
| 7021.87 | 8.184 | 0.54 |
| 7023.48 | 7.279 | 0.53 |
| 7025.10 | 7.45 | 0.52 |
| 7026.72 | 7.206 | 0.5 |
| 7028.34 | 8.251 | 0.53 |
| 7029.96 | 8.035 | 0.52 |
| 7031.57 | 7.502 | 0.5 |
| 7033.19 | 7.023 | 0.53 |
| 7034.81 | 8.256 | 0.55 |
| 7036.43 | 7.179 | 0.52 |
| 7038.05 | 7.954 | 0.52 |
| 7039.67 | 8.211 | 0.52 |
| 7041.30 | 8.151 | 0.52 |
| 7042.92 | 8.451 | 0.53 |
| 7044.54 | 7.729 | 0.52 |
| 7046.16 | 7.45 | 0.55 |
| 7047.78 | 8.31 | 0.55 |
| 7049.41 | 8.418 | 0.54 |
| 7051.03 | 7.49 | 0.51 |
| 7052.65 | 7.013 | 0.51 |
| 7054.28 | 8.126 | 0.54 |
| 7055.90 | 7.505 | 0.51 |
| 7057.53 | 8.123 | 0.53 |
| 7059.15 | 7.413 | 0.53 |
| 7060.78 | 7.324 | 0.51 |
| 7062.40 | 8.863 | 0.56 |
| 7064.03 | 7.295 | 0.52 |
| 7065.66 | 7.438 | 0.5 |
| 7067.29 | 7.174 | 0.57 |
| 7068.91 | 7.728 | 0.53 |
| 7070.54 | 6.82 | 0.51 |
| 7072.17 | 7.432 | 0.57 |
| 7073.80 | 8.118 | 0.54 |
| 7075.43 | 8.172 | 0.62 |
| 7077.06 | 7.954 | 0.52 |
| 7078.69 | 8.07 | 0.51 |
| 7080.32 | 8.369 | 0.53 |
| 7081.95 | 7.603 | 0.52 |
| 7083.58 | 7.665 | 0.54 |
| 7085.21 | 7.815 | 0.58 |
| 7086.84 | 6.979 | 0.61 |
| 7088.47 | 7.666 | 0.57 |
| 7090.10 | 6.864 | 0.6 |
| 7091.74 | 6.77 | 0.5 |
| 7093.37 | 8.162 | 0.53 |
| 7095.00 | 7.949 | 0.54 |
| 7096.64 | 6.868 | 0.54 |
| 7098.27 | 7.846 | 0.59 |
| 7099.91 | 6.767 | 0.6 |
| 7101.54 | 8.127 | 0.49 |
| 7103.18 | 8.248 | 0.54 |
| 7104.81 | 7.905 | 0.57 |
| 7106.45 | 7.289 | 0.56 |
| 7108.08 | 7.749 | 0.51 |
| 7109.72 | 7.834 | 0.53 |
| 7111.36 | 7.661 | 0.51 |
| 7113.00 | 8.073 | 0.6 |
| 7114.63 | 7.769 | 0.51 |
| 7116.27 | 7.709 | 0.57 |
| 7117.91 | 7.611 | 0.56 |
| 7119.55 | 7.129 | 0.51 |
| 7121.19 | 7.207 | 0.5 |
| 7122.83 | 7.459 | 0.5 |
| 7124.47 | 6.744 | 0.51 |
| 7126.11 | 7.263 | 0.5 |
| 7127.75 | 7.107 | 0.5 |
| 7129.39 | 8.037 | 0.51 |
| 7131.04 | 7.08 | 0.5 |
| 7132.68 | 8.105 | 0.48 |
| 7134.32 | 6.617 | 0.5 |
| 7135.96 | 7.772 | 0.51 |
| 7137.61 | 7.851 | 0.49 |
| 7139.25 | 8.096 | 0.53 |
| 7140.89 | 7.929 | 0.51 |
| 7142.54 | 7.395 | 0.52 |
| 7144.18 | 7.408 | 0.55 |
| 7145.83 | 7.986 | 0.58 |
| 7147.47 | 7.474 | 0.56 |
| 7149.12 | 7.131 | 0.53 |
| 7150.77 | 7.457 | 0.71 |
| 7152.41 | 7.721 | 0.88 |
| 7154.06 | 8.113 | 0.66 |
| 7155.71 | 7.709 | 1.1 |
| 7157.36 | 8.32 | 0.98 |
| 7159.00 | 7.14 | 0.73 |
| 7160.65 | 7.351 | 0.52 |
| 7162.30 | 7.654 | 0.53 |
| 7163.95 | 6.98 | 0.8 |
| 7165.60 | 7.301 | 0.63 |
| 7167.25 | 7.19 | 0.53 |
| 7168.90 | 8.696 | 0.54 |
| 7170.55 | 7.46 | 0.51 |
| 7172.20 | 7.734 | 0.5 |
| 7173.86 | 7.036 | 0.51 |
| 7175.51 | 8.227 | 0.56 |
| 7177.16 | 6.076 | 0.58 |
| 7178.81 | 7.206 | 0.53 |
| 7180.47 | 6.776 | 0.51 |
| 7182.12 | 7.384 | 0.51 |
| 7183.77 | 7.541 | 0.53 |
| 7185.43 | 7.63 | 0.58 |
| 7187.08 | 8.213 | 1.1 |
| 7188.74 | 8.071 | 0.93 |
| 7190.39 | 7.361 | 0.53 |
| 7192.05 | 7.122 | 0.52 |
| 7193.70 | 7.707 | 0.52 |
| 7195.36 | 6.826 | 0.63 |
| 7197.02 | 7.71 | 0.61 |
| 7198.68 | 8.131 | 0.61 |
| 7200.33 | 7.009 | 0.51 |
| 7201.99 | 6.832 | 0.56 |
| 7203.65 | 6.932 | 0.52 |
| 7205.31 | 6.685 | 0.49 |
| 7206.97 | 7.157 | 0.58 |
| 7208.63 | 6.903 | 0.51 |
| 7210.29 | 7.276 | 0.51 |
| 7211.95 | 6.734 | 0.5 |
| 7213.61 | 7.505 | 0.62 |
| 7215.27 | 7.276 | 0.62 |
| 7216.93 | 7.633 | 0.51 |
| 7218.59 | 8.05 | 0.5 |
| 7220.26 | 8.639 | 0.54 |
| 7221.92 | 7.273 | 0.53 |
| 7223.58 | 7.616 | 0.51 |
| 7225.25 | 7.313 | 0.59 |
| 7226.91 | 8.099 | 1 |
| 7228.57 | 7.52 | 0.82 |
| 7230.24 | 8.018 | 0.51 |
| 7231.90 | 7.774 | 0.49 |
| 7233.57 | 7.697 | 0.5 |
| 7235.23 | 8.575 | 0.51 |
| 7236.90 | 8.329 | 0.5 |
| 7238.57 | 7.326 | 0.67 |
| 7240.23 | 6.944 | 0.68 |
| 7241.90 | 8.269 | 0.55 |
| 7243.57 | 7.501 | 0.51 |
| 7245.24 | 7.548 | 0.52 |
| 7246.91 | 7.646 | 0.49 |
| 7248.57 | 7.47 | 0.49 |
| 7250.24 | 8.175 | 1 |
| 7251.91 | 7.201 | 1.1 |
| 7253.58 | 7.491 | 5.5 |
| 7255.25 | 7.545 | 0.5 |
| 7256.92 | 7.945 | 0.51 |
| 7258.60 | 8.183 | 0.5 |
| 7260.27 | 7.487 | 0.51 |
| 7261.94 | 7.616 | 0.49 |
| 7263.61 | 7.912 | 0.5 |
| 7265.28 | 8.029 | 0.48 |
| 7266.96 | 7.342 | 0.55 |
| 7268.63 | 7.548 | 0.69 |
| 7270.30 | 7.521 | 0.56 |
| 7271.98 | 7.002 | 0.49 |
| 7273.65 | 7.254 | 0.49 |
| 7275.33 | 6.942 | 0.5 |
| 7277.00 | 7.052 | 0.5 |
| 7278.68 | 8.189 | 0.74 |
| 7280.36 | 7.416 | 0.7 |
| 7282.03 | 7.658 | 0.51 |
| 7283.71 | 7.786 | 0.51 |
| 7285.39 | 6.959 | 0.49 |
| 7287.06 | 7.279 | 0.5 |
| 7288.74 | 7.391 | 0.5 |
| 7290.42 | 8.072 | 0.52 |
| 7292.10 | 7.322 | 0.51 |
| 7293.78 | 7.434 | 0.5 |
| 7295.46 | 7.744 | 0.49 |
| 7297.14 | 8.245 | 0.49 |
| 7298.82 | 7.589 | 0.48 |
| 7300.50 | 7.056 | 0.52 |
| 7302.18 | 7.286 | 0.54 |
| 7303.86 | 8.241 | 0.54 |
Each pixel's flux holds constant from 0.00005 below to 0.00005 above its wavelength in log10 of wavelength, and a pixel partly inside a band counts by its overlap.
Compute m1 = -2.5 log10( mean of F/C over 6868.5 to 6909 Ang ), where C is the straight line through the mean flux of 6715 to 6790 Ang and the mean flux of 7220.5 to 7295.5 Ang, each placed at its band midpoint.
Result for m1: 0.08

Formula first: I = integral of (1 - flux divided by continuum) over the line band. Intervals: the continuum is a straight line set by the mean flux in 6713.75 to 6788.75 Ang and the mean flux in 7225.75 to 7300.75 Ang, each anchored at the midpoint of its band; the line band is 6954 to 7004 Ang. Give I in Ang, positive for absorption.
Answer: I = 1.0 Ang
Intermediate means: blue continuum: 8.49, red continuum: 7.63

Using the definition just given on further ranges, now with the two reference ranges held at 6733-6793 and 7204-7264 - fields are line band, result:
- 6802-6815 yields 0.16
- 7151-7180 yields 0.51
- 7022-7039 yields 0.16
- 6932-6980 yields -0.46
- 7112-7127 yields 0.45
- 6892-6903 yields 0.05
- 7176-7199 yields 0.69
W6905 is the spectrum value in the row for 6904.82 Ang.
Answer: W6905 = 7.345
